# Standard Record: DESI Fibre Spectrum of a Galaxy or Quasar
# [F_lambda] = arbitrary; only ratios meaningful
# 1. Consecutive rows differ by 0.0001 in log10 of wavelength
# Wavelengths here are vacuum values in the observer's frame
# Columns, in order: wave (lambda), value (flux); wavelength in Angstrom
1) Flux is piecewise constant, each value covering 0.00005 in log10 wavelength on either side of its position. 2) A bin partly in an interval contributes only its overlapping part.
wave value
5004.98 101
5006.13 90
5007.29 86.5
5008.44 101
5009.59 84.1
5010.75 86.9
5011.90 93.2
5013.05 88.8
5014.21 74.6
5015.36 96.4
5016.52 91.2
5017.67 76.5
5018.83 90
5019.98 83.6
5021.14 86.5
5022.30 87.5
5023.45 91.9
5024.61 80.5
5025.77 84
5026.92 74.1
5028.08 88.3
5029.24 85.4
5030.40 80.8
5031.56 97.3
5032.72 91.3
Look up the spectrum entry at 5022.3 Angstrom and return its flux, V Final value 87.5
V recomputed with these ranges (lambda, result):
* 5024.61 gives 80.5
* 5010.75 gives 86.9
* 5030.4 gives 80.8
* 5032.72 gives 91.3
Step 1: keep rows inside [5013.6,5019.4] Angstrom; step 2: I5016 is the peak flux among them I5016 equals 96.4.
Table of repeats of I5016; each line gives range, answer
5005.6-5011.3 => 101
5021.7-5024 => 91.9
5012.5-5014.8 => 88.8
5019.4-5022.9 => 87.5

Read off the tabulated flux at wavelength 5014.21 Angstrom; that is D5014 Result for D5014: 74.6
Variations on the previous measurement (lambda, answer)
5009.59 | 84.1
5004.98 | 101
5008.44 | 101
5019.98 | 83.6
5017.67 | 76.5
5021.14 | 86.5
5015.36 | 96.4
